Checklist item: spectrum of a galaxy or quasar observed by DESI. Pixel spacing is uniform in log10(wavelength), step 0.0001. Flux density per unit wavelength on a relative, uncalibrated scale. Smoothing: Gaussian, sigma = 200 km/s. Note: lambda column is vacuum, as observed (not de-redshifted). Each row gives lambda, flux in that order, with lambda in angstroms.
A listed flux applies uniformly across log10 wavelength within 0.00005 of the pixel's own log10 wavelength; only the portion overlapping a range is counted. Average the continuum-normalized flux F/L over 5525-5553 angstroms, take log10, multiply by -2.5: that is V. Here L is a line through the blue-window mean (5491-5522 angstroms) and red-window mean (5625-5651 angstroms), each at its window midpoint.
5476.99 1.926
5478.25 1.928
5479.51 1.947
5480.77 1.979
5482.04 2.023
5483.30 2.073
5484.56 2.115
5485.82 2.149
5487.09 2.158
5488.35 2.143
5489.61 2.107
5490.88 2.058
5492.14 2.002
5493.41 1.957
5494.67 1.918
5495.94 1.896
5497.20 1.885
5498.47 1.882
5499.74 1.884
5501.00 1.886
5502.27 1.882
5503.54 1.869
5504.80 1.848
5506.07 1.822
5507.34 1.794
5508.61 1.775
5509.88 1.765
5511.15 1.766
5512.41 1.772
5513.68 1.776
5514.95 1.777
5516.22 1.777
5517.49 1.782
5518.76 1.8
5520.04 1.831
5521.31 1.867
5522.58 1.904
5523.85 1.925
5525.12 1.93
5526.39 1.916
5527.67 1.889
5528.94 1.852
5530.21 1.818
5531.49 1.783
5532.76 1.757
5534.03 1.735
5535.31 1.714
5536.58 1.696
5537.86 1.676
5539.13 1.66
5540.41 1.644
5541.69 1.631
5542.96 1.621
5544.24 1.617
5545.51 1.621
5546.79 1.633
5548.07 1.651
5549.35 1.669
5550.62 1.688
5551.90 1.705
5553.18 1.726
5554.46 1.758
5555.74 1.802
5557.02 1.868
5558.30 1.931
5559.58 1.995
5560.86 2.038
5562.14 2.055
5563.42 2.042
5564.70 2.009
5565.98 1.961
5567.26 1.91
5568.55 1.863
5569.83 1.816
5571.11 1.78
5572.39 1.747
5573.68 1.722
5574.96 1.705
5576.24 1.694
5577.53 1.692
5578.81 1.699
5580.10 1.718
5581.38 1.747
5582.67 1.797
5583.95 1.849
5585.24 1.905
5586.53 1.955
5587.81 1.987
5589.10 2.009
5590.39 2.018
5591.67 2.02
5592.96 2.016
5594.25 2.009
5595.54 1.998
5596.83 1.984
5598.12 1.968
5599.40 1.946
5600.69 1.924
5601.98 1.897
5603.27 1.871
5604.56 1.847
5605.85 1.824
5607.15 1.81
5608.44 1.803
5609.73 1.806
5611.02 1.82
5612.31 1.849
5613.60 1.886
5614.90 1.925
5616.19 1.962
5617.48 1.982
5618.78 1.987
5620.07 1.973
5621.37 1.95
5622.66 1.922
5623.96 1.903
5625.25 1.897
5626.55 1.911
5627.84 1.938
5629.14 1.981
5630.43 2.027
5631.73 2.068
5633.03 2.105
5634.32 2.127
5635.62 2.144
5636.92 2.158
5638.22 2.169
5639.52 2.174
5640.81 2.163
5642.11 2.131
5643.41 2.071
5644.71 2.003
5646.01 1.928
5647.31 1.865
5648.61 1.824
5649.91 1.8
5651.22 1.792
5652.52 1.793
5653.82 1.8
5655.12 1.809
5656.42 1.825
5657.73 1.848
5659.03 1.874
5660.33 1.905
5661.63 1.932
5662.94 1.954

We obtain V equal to 0.102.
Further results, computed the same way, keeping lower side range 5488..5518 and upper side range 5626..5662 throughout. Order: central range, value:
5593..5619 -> 0.02 mag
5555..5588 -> 0.04 mag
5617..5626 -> 0.01 mag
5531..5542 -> 0.12 mag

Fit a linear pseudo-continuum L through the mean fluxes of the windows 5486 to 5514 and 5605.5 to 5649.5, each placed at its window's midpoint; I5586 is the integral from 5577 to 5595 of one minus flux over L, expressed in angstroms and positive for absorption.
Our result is 0.6 angstroms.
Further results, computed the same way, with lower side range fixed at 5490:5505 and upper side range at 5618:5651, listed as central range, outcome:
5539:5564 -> 2.4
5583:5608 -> 0.6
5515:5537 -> 1.3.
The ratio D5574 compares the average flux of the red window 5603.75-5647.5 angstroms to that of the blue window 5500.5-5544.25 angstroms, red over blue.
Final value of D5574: 1.10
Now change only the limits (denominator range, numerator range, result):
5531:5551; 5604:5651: 1.17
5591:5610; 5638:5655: 1.02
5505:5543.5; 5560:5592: 1.05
